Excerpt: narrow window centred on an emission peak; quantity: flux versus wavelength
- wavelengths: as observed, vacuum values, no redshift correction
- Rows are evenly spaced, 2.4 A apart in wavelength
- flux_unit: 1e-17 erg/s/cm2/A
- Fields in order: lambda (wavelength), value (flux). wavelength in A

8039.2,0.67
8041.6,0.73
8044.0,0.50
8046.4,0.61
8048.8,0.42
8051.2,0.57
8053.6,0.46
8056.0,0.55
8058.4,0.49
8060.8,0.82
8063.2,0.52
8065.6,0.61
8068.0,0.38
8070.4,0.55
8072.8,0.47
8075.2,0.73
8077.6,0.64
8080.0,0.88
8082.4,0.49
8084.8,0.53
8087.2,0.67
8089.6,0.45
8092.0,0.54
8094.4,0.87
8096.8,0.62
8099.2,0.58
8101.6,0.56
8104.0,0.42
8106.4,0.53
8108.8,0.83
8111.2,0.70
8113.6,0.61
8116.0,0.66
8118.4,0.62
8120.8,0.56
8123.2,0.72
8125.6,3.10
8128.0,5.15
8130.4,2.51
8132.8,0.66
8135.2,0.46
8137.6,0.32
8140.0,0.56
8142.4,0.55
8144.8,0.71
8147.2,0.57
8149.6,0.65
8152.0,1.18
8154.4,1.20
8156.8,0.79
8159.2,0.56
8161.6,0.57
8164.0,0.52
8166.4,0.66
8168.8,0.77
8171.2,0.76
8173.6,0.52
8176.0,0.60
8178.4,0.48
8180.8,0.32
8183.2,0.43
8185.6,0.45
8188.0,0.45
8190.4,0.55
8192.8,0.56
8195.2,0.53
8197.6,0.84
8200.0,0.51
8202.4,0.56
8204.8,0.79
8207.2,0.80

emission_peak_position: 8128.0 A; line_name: H-alpha 6563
